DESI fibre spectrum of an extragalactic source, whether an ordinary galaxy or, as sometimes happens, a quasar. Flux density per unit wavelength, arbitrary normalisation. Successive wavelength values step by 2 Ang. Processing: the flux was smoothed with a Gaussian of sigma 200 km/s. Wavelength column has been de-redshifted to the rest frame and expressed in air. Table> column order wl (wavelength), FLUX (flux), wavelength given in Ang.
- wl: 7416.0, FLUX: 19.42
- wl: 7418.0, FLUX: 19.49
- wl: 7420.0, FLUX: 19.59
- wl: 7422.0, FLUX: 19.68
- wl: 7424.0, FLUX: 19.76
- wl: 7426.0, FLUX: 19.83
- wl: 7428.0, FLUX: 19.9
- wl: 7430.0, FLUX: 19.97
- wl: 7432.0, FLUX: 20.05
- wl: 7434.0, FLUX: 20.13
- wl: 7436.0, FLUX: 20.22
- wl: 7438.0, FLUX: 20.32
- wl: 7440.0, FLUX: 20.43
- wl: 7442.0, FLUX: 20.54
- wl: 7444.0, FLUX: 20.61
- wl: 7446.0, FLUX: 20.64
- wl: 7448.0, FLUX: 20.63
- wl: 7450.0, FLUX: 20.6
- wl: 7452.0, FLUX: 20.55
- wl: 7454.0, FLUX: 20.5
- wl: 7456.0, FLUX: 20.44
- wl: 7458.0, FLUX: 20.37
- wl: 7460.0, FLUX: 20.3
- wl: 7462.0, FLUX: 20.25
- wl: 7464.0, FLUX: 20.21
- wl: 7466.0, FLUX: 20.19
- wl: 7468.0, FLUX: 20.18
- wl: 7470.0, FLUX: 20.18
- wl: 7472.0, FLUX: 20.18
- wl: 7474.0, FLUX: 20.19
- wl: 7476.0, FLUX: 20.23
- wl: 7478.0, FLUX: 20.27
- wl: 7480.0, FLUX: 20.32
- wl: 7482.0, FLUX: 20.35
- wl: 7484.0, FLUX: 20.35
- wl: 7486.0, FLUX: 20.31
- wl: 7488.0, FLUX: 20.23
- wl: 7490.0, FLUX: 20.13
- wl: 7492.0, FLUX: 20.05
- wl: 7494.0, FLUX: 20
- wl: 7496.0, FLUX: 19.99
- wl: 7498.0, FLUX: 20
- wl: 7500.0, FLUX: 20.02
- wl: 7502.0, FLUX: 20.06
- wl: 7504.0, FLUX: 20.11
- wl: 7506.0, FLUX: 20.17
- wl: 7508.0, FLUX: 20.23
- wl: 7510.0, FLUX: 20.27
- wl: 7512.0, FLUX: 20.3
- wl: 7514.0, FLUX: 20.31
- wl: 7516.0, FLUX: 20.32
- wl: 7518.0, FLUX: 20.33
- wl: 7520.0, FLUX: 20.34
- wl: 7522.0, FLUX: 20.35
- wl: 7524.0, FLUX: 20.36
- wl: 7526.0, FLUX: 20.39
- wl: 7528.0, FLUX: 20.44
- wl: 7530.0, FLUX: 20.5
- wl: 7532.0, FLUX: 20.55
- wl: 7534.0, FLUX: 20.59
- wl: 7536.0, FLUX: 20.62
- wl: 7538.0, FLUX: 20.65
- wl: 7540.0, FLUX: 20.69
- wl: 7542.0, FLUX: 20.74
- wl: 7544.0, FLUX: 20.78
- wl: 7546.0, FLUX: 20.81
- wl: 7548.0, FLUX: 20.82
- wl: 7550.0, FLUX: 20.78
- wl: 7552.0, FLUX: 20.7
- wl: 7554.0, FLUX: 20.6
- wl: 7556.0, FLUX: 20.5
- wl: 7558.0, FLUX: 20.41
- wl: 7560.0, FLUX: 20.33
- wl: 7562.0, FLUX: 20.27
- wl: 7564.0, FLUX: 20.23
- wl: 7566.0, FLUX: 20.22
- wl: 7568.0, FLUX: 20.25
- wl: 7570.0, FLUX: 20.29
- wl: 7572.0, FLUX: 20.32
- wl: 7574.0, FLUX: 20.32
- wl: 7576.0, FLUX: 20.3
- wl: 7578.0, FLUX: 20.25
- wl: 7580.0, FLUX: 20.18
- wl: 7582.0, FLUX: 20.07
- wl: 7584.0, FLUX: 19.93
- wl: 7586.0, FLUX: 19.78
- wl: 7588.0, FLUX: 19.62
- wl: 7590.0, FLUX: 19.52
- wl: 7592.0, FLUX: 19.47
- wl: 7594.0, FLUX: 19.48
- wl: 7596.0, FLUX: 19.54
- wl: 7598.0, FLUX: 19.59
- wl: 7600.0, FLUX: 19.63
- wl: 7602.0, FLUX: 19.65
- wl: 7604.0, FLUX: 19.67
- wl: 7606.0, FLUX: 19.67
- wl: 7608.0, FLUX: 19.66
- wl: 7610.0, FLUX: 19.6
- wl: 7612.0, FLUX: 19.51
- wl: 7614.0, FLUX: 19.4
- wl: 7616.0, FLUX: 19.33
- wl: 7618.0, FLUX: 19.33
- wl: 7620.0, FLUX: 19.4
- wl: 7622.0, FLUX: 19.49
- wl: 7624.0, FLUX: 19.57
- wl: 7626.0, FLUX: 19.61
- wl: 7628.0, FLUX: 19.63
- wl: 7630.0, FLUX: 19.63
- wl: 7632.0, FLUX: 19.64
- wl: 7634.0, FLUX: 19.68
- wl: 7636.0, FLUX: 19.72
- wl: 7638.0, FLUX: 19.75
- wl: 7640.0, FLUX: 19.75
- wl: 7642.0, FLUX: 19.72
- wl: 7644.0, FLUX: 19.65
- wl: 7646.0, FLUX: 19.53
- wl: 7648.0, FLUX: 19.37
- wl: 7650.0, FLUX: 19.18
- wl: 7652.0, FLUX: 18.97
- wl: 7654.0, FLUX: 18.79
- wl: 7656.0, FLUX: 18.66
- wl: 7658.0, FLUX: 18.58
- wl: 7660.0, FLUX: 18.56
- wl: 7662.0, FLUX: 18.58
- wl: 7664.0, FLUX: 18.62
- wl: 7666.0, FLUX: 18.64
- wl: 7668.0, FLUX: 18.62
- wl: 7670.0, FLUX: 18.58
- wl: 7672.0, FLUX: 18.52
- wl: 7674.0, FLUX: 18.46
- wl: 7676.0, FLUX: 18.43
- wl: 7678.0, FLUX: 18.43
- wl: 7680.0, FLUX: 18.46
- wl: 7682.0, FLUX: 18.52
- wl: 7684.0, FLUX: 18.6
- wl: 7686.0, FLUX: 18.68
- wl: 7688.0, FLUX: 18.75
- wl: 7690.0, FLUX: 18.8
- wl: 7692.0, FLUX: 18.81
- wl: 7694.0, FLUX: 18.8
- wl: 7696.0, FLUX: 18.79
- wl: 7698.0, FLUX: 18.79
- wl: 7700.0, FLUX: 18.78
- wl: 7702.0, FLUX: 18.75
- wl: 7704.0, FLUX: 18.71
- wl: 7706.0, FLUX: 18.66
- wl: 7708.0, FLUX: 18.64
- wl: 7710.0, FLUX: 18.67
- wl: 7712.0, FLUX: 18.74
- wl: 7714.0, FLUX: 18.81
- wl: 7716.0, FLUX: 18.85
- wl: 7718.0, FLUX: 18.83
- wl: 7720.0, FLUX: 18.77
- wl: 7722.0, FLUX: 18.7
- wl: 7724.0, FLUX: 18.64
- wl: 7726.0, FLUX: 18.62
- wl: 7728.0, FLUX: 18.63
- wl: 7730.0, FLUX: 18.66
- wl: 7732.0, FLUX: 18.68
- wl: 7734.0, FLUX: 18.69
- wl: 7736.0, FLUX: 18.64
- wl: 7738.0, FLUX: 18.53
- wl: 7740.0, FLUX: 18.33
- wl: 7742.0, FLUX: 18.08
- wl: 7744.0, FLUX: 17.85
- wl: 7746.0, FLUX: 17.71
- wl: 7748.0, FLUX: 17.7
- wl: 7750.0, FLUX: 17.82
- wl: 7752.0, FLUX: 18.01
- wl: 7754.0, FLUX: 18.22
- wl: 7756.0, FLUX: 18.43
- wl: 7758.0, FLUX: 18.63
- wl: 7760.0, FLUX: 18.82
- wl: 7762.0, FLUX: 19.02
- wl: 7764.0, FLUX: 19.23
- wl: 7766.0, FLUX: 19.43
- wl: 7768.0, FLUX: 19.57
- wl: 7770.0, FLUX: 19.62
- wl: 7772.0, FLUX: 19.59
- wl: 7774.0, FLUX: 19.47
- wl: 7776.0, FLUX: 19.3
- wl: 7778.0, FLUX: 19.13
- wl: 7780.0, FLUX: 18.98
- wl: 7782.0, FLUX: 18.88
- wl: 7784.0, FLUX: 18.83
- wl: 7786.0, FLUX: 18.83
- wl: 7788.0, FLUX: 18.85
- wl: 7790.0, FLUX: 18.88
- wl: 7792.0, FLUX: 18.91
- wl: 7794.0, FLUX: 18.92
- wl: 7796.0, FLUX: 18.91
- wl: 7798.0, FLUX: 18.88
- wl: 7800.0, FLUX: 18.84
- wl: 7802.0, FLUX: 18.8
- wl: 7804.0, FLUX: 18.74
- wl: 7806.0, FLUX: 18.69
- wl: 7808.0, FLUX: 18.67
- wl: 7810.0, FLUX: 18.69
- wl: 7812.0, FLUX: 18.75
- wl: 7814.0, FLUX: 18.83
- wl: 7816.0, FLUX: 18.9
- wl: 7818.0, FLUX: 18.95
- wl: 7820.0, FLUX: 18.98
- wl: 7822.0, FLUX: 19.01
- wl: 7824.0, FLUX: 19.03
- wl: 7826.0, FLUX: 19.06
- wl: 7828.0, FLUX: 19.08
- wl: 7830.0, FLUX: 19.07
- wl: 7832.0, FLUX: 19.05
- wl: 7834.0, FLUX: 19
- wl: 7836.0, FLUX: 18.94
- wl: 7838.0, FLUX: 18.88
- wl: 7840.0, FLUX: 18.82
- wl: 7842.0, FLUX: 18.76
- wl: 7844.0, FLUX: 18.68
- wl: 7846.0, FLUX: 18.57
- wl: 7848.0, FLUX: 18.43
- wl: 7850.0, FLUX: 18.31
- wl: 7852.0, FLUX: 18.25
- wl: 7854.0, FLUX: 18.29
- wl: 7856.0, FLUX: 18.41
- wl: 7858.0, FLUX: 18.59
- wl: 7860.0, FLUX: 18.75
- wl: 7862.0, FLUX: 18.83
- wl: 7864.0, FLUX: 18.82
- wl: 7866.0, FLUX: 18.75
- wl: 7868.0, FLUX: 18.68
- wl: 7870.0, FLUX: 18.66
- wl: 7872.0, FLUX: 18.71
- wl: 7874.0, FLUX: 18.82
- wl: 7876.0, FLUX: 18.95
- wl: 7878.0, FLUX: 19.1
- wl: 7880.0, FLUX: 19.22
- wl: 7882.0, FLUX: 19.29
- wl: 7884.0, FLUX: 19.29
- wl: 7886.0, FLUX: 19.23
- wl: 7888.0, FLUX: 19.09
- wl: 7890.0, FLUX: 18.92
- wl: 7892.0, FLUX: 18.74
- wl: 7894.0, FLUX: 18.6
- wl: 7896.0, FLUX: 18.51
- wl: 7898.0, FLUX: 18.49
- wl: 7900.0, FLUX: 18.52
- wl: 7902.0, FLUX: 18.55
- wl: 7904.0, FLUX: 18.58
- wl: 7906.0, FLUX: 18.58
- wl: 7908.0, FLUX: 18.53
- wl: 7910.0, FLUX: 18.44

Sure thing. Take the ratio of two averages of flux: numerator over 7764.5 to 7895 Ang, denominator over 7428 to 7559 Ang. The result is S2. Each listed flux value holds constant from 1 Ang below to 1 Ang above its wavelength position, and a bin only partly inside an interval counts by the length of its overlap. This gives 0.93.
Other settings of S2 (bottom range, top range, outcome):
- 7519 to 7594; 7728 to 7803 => 0.92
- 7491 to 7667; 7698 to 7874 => 0.94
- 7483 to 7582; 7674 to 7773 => 0.92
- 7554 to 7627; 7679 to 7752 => 0.93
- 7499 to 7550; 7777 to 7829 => 0.92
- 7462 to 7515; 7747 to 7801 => 0.94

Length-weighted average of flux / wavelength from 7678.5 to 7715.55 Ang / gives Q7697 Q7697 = 18.7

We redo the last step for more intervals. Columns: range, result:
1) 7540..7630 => 20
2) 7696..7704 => 18.8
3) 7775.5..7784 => 19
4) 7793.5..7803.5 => 18.9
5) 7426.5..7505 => 20.3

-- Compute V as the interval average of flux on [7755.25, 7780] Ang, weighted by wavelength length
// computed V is 19.2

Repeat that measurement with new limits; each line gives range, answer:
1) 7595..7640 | 19.6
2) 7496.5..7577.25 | 20.4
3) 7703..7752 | 18.5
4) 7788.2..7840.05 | 18.9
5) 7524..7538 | 20.5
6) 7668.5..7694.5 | 18.6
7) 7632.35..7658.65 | 19.4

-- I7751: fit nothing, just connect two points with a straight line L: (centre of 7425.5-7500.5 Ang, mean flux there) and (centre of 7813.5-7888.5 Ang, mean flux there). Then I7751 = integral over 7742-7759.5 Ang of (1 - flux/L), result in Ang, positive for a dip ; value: 1.0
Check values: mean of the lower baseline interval 20.3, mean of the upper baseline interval 18.8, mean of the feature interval 18.1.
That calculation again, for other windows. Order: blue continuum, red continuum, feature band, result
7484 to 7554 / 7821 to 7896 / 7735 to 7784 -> 1.4 Ang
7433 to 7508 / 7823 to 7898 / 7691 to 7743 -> 1.8 Ang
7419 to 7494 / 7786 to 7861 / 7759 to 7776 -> -0.3 Ang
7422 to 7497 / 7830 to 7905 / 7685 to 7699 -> 0.5 Ang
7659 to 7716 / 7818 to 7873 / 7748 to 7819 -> -0.6 Ang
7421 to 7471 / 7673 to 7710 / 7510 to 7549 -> -1.6 Ang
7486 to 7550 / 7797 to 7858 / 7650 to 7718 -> 2.9 Ang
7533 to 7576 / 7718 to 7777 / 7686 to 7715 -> 0.6 Ang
